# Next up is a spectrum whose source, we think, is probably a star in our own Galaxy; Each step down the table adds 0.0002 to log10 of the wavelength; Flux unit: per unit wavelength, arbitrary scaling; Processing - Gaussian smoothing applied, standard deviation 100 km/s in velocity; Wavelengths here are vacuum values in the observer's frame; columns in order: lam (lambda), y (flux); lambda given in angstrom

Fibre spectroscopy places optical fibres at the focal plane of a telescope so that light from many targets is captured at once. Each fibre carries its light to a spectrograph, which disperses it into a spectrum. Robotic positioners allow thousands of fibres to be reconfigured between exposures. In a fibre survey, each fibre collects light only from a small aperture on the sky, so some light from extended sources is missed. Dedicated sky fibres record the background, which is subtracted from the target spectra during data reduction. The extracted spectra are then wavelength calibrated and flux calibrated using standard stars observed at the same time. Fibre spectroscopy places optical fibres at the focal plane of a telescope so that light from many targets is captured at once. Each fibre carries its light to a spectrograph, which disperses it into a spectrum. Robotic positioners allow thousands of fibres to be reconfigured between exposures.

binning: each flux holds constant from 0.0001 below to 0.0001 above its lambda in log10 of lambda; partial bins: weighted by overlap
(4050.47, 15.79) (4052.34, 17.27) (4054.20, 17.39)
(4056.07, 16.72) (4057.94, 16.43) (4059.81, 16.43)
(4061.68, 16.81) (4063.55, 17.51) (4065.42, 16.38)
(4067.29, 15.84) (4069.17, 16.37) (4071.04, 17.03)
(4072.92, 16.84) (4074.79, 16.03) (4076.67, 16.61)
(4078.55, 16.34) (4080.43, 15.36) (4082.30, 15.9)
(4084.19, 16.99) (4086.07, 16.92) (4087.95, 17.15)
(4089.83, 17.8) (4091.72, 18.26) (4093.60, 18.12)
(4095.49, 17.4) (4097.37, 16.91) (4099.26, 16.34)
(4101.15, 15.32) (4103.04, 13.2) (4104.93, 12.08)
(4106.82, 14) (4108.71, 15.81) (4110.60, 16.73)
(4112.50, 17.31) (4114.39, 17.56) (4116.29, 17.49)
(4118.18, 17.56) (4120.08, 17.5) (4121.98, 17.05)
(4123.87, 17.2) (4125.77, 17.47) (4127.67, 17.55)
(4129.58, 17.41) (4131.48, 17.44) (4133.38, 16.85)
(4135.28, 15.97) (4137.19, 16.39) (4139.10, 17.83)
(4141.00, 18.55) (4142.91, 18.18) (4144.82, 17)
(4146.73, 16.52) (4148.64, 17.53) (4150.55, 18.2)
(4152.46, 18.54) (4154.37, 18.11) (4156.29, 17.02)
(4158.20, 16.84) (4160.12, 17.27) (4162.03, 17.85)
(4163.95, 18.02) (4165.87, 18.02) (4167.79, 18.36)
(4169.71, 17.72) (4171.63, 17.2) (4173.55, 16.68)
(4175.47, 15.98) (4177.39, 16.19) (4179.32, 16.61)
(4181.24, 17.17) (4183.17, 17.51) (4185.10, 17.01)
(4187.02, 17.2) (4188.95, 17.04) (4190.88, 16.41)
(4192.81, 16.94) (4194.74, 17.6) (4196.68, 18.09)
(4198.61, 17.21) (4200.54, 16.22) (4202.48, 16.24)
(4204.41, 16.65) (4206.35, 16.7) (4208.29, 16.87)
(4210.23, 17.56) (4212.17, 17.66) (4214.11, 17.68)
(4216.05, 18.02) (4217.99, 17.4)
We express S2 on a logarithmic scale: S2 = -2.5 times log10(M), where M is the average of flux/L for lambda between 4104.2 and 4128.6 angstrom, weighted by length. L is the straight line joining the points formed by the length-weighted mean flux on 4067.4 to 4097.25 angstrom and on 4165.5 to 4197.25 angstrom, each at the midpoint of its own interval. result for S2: 0.02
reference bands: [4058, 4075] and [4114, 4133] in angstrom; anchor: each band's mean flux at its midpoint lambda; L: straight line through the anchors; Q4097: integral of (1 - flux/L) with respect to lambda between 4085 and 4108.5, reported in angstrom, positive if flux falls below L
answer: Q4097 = 1.24 angstrom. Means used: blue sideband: 16.6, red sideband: 17.4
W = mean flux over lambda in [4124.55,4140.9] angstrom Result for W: 17.2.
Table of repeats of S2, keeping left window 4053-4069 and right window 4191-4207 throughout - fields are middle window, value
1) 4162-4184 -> -0.02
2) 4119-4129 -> -0.04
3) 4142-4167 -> -0.05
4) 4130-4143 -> -0.03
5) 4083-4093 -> -0.04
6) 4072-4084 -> 0.03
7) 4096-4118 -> 0.06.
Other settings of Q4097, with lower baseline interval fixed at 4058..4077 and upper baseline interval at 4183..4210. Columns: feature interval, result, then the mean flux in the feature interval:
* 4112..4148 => -1.2 angstrom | 17.3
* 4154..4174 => -0.8 angstrom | 17.6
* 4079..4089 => 0.1 angstrom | 16.5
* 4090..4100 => -0.5 angstrom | 17.5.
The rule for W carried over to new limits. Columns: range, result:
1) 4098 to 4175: 17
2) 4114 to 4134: 17.4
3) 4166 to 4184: 17.1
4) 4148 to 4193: 17.3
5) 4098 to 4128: 16.2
